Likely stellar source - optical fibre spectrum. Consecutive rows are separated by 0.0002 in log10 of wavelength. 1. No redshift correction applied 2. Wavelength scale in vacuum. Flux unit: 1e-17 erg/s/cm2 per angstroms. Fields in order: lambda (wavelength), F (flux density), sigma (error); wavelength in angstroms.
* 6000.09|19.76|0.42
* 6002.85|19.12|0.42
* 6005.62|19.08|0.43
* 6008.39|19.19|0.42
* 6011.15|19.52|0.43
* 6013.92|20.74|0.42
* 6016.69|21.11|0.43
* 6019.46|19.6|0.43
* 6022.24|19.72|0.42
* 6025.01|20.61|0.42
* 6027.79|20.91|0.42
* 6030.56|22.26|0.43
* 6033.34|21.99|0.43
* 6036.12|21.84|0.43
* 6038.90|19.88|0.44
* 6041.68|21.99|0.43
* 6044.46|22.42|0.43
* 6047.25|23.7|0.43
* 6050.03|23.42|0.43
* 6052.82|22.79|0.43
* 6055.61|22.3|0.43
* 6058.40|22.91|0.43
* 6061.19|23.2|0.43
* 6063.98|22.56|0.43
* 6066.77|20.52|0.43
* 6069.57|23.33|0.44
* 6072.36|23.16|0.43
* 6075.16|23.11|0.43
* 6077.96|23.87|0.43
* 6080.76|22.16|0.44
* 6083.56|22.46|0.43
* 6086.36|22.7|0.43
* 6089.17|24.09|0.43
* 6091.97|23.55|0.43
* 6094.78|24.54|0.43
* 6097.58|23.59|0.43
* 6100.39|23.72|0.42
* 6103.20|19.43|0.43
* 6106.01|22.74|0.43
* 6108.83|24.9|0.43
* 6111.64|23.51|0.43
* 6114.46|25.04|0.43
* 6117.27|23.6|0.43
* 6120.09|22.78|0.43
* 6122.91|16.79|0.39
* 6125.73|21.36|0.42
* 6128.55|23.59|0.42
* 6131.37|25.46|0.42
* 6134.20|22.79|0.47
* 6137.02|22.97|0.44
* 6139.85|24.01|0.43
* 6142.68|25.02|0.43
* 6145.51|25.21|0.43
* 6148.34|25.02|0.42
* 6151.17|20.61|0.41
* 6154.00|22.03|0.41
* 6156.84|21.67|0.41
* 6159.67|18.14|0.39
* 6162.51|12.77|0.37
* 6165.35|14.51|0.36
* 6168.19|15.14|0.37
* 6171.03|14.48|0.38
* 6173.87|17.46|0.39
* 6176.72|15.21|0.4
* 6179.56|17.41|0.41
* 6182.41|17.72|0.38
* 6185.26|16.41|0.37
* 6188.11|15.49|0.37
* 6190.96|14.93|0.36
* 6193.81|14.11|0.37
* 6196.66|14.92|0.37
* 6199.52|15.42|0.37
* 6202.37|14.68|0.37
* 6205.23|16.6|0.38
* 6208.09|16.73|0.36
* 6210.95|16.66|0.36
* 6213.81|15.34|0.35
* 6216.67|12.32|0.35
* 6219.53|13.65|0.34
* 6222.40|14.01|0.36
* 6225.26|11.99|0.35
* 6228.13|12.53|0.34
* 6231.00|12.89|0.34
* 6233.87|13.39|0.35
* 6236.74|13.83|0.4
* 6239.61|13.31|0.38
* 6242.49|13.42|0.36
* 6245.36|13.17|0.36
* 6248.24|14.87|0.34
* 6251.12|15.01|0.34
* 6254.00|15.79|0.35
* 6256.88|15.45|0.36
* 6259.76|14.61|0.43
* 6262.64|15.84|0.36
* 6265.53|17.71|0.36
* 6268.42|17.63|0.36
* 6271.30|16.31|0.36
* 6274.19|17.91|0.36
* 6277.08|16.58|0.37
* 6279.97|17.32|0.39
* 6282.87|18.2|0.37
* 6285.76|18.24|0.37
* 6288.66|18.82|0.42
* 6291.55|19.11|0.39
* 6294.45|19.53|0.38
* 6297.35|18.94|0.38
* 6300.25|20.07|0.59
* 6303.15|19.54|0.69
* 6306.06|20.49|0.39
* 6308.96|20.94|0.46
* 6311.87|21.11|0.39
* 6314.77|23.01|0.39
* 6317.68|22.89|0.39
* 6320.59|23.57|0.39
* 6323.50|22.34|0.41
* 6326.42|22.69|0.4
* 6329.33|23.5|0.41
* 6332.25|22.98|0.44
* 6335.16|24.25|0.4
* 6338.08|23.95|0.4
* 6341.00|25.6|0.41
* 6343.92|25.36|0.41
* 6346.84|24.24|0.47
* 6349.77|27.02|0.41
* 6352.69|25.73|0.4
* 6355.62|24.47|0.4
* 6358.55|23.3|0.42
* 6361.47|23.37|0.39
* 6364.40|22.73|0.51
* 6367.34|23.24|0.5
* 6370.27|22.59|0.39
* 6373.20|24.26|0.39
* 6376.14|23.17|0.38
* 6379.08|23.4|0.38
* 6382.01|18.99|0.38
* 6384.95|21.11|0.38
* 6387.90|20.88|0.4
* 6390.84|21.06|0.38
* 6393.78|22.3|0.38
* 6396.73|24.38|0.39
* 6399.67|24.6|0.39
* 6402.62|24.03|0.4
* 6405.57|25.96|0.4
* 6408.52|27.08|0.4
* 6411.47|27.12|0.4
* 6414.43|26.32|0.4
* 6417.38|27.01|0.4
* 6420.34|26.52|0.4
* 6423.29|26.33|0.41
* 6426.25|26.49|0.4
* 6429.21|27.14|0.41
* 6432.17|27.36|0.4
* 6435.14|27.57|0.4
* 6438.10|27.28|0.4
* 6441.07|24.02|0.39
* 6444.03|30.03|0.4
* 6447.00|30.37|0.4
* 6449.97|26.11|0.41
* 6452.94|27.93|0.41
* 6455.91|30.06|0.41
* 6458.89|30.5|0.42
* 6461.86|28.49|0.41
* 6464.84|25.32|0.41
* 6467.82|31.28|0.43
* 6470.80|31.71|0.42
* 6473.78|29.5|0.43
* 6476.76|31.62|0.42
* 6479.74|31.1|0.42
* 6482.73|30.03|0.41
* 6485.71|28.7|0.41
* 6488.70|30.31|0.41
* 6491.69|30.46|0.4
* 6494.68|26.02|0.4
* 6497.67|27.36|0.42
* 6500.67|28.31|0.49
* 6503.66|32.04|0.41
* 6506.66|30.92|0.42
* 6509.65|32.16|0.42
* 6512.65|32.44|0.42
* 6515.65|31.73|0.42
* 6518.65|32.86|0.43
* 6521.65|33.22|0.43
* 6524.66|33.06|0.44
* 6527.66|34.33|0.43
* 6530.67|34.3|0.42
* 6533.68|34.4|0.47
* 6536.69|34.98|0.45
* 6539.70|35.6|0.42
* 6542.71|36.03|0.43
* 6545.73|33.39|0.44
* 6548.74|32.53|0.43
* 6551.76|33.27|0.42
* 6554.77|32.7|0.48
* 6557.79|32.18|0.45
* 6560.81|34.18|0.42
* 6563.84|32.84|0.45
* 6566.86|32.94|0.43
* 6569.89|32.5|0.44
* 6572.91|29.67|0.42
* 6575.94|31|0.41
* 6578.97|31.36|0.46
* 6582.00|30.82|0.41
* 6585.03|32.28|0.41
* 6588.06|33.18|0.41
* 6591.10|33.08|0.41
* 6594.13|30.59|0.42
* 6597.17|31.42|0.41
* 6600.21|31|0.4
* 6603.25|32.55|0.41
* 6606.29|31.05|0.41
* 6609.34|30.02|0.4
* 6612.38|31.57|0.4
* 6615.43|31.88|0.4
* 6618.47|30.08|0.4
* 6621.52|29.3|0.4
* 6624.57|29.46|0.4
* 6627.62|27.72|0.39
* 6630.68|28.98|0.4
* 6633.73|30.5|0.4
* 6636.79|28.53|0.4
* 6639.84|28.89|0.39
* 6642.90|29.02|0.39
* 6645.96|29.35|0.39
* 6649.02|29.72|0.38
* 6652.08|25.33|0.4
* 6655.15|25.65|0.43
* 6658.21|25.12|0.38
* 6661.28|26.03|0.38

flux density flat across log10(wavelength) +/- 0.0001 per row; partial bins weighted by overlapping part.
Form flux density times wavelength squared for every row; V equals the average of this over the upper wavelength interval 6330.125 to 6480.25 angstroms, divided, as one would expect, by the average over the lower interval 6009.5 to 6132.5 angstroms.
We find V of 1.29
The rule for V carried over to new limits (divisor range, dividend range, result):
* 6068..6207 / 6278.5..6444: 1.23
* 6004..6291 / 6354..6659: 1.70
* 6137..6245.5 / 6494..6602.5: 2.20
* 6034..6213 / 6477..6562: 1.76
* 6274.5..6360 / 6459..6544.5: 1.52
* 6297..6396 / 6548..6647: 1.47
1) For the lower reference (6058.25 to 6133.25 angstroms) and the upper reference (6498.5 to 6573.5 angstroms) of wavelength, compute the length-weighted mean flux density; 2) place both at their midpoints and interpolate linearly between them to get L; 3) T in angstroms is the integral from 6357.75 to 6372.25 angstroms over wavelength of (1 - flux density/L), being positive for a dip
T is 3.0 angstroms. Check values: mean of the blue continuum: 22.9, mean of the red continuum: 32.9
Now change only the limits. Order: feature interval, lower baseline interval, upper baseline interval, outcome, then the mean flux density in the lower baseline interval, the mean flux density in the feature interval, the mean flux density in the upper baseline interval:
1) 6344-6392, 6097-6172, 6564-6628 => 5.88 angstroms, 21.5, 23.2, 31.2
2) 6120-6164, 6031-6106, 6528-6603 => 4.18 angstroms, 22.7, 21.8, 32.8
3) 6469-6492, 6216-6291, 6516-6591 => -1.39 angstroms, 15.3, 30.4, 33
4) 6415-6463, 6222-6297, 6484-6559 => -1.24 angstroms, 15.8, 27.7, 32.1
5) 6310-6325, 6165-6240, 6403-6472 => -0.99 angstroms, 14.9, 22.5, 27.7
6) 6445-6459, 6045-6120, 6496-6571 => 0.97 angstroms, 23.1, 28.9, 32.8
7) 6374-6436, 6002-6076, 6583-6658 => 5.03 angstroms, 21.5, 24.7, 30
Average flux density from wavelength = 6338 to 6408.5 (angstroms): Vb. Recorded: 23.6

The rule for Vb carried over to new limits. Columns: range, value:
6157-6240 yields 15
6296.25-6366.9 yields 23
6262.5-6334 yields 19.9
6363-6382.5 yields 22.8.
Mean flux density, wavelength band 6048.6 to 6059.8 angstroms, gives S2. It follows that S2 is 22.9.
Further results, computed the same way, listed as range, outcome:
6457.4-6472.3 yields 29.5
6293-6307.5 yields 19.7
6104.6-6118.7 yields 23.9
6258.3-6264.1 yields 15.2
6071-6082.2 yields 23.1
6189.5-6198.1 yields 14.7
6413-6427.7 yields 26.5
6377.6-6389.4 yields 21.1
